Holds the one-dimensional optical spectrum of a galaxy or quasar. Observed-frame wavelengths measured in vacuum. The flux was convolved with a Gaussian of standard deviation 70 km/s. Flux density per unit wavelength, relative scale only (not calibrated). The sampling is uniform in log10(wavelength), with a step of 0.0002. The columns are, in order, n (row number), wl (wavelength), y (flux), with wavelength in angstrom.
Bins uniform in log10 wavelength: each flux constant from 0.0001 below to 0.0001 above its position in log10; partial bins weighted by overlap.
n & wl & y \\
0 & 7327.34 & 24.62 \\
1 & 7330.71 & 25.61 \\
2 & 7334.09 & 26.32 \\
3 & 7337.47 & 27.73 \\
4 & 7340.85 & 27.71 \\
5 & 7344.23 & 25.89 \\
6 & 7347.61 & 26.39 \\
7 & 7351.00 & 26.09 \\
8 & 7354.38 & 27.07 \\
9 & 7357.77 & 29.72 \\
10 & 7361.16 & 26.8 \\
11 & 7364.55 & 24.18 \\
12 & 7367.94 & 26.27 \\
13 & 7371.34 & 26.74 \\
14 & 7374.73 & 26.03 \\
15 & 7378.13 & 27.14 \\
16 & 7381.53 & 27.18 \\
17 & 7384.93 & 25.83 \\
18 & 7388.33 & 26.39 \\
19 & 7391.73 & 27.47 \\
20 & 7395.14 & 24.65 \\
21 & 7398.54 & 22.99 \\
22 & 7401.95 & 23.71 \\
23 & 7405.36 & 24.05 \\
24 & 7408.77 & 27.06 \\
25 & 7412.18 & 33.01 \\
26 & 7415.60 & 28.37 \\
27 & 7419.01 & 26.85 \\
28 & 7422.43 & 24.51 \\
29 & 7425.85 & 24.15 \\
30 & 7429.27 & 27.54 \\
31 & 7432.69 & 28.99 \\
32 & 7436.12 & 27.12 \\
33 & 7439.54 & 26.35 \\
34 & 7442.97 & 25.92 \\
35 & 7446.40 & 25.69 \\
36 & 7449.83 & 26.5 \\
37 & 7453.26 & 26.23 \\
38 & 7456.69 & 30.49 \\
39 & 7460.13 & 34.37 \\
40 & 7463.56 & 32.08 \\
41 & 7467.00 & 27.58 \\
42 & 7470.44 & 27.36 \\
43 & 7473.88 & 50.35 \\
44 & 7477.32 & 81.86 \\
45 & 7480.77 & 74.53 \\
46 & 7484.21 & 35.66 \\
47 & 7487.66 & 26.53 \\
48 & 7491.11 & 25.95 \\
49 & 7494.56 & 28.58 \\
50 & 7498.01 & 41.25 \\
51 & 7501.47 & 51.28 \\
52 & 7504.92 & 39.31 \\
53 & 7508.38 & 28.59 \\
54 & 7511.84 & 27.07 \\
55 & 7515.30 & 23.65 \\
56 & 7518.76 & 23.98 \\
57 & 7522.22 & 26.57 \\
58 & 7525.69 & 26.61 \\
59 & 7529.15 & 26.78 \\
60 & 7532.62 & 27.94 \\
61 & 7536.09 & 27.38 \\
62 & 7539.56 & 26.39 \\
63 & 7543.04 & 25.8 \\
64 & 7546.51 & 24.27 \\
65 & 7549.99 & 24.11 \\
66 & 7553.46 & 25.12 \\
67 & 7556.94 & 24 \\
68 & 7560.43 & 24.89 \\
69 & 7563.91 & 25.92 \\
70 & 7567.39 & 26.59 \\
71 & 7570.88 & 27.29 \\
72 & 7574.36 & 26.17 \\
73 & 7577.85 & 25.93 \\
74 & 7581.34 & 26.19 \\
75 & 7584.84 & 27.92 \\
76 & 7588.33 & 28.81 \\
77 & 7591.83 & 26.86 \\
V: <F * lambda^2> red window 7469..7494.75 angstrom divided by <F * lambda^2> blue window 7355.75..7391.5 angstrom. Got 1.73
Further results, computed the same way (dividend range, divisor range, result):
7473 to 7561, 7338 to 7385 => 1.30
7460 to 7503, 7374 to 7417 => 1.61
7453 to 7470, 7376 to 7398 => 1.18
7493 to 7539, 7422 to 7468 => 1.12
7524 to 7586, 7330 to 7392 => 1.03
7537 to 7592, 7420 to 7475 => 0.93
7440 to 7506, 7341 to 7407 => 1.47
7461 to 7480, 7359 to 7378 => 1.77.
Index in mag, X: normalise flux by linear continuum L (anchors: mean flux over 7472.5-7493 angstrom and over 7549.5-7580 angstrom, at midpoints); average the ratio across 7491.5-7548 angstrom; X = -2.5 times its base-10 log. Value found 0.28 mag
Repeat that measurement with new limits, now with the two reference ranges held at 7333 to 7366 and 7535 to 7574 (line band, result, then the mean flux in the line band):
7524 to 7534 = -0.055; 27.1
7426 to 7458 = -0.030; 27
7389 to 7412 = 0.039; 25.6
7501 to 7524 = -0.175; 30.4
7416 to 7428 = 0.033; 25.6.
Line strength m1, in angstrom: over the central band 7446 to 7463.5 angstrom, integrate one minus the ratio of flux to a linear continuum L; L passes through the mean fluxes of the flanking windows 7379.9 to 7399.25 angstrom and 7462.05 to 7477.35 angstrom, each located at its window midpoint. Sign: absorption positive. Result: 3.8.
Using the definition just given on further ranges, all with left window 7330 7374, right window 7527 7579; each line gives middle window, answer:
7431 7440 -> -0.44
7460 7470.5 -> -1.59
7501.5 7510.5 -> -3.74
